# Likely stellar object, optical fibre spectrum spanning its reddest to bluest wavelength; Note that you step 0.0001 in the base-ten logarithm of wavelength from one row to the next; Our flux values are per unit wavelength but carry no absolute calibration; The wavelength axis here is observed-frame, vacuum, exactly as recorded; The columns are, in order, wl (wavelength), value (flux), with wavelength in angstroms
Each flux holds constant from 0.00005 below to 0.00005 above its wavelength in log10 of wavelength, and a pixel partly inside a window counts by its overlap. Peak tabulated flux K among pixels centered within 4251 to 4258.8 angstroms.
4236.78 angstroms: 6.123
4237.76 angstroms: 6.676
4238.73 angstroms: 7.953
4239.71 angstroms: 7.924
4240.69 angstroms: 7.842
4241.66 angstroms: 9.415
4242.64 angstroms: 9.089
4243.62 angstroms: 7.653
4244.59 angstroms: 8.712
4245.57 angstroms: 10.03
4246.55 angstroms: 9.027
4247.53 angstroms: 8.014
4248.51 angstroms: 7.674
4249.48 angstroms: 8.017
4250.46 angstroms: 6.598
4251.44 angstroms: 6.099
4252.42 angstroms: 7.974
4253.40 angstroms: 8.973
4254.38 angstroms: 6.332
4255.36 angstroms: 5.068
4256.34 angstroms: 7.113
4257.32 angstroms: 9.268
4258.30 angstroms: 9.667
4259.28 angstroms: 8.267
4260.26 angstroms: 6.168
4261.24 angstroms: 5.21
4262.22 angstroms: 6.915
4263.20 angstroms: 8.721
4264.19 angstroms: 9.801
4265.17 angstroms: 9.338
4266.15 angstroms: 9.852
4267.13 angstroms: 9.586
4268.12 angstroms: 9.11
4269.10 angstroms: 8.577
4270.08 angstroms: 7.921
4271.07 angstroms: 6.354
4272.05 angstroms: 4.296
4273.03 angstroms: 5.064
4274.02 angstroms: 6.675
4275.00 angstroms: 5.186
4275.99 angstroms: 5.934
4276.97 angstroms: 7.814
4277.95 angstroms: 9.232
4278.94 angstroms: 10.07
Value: 9.667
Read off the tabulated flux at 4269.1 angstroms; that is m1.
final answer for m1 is 8.577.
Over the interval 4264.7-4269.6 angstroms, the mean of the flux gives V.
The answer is 9.3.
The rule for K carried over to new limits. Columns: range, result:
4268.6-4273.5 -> 8.577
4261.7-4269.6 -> 9.852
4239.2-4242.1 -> 9.415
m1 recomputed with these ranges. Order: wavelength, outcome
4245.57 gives 10.03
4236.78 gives 6.123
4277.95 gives 9.232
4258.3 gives 9.667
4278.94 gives 10.07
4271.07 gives 6.354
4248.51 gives 7.674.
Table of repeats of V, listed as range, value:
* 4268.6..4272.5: 6.83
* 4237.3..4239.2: 7.34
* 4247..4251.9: 7.3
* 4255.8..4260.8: 8.04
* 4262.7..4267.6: 9.45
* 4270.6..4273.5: 5.24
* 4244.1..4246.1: 9.37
